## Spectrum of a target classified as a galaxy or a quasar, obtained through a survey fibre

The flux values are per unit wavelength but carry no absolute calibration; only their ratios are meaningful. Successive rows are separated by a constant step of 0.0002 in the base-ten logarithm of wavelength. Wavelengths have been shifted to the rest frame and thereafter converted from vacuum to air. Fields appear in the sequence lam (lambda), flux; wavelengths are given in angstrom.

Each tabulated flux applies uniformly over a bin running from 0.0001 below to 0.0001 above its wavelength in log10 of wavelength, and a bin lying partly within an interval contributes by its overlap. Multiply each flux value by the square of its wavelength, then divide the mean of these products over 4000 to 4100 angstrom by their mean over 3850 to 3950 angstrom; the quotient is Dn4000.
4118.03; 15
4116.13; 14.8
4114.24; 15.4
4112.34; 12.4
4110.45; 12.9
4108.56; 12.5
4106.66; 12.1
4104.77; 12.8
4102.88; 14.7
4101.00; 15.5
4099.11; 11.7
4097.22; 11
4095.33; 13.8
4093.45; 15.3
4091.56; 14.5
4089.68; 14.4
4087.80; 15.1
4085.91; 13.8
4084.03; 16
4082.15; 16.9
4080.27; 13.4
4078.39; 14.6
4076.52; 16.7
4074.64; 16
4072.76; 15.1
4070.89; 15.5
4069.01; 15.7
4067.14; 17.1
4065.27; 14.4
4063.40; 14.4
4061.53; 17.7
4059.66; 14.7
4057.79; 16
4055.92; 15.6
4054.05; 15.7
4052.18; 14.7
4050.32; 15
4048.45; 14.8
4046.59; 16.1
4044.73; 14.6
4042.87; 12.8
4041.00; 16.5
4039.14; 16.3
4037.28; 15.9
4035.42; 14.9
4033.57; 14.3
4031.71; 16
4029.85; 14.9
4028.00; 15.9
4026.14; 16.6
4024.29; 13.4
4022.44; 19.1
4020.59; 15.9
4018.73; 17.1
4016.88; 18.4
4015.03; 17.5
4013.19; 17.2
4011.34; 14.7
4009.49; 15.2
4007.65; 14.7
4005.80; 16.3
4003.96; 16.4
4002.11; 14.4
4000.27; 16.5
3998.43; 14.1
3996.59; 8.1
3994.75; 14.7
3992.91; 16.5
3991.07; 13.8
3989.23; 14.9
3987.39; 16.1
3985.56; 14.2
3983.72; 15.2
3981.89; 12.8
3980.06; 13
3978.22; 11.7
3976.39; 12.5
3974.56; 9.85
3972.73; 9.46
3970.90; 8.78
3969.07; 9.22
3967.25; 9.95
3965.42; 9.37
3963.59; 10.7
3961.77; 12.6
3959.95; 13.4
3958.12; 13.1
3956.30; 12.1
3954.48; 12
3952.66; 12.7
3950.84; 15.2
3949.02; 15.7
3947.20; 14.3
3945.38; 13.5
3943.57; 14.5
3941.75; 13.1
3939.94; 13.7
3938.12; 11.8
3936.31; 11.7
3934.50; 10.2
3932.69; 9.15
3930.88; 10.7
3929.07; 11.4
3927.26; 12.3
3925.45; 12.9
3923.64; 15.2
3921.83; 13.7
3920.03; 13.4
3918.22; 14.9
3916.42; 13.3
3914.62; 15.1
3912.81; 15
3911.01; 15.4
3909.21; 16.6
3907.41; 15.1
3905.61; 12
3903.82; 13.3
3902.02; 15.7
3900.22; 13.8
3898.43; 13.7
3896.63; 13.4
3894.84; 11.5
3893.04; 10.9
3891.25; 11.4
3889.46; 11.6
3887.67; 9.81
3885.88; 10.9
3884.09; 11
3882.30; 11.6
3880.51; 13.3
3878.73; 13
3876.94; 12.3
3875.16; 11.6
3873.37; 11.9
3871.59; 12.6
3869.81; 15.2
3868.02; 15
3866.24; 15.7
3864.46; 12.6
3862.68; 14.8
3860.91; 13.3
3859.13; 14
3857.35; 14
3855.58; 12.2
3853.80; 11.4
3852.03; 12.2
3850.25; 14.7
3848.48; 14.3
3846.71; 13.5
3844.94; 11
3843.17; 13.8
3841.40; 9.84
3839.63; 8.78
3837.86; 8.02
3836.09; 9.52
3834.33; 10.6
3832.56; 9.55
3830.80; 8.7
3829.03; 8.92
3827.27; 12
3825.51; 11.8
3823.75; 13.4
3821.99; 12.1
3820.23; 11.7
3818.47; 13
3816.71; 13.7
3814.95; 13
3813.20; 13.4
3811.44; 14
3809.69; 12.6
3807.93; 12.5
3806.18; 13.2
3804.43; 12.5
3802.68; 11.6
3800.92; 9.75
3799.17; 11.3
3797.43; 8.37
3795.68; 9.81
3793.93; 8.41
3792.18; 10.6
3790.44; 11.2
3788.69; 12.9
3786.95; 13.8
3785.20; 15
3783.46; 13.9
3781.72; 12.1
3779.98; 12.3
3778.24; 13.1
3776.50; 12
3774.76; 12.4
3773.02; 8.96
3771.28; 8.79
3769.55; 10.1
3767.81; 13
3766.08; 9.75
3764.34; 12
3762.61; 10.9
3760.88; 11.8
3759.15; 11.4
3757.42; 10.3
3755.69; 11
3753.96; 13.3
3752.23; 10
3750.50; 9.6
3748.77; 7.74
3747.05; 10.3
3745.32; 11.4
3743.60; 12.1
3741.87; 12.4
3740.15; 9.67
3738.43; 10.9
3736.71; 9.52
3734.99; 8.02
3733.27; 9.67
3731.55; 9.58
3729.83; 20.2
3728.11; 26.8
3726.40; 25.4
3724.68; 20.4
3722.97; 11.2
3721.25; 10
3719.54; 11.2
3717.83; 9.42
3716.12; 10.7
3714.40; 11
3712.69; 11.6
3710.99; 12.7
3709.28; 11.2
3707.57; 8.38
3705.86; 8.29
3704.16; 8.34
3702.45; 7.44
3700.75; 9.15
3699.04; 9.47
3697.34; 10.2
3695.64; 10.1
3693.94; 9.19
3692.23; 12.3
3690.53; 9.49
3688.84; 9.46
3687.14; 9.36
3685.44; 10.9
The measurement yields 1.27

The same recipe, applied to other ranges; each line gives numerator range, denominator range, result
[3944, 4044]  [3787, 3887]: 1.27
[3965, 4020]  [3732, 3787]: 1.40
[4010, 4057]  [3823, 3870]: 1.43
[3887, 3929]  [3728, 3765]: 1.28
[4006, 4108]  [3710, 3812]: 1.48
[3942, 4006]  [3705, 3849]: 1.23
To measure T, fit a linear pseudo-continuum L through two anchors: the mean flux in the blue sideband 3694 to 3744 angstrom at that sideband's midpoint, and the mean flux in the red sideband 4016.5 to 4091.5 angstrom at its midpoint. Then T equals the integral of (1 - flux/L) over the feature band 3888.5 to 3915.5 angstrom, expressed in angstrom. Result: 0.5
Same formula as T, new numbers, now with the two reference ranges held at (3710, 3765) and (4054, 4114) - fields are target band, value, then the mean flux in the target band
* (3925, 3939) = 2.4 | 11.2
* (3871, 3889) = 2.0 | 11.8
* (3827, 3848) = 4.1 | 10.4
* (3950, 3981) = 5.2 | 11.5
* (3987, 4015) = -1.8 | 15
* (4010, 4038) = -3.8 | 16.1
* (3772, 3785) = 0.3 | 12.2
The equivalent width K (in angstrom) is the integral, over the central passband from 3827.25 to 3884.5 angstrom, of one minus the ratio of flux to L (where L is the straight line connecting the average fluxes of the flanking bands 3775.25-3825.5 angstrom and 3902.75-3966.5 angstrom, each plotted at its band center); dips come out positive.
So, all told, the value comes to 1.9 angstrom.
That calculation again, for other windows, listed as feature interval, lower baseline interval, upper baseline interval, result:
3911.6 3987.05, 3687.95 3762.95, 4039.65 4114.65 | 5.3 angstrom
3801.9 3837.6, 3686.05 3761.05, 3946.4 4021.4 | 1.2 angstrom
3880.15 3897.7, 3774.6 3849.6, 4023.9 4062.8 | 1.9 angstrom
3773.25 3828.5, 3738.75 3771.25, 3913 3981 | -4.4 angstrom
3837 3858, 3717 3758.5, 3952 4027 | 1.8 angstrom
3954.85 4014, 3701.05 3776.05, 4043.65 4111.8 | 3.1 angstrom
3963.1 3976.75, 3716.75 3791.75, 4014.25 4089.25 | 4.5 angstrom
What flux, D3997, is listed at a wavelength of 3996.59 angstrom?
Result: 8.1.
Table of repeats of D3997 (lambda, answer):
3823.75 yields 13.4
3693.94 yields 9.19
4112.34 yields 12.4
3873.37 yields 11.9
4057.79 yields 16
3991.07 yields 13.8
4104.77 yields 12.8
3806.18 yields 13.2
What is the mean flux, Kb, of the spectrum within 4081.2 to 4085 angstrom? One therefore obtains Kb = 16.4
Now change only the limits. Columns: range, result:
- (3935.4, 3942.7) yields 12.6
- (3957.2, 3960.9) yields 13.2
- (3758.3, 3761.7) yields 11.6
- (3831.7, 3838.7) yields 9.43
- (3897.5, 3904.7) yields 14.1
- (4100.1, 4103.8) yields 15.1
